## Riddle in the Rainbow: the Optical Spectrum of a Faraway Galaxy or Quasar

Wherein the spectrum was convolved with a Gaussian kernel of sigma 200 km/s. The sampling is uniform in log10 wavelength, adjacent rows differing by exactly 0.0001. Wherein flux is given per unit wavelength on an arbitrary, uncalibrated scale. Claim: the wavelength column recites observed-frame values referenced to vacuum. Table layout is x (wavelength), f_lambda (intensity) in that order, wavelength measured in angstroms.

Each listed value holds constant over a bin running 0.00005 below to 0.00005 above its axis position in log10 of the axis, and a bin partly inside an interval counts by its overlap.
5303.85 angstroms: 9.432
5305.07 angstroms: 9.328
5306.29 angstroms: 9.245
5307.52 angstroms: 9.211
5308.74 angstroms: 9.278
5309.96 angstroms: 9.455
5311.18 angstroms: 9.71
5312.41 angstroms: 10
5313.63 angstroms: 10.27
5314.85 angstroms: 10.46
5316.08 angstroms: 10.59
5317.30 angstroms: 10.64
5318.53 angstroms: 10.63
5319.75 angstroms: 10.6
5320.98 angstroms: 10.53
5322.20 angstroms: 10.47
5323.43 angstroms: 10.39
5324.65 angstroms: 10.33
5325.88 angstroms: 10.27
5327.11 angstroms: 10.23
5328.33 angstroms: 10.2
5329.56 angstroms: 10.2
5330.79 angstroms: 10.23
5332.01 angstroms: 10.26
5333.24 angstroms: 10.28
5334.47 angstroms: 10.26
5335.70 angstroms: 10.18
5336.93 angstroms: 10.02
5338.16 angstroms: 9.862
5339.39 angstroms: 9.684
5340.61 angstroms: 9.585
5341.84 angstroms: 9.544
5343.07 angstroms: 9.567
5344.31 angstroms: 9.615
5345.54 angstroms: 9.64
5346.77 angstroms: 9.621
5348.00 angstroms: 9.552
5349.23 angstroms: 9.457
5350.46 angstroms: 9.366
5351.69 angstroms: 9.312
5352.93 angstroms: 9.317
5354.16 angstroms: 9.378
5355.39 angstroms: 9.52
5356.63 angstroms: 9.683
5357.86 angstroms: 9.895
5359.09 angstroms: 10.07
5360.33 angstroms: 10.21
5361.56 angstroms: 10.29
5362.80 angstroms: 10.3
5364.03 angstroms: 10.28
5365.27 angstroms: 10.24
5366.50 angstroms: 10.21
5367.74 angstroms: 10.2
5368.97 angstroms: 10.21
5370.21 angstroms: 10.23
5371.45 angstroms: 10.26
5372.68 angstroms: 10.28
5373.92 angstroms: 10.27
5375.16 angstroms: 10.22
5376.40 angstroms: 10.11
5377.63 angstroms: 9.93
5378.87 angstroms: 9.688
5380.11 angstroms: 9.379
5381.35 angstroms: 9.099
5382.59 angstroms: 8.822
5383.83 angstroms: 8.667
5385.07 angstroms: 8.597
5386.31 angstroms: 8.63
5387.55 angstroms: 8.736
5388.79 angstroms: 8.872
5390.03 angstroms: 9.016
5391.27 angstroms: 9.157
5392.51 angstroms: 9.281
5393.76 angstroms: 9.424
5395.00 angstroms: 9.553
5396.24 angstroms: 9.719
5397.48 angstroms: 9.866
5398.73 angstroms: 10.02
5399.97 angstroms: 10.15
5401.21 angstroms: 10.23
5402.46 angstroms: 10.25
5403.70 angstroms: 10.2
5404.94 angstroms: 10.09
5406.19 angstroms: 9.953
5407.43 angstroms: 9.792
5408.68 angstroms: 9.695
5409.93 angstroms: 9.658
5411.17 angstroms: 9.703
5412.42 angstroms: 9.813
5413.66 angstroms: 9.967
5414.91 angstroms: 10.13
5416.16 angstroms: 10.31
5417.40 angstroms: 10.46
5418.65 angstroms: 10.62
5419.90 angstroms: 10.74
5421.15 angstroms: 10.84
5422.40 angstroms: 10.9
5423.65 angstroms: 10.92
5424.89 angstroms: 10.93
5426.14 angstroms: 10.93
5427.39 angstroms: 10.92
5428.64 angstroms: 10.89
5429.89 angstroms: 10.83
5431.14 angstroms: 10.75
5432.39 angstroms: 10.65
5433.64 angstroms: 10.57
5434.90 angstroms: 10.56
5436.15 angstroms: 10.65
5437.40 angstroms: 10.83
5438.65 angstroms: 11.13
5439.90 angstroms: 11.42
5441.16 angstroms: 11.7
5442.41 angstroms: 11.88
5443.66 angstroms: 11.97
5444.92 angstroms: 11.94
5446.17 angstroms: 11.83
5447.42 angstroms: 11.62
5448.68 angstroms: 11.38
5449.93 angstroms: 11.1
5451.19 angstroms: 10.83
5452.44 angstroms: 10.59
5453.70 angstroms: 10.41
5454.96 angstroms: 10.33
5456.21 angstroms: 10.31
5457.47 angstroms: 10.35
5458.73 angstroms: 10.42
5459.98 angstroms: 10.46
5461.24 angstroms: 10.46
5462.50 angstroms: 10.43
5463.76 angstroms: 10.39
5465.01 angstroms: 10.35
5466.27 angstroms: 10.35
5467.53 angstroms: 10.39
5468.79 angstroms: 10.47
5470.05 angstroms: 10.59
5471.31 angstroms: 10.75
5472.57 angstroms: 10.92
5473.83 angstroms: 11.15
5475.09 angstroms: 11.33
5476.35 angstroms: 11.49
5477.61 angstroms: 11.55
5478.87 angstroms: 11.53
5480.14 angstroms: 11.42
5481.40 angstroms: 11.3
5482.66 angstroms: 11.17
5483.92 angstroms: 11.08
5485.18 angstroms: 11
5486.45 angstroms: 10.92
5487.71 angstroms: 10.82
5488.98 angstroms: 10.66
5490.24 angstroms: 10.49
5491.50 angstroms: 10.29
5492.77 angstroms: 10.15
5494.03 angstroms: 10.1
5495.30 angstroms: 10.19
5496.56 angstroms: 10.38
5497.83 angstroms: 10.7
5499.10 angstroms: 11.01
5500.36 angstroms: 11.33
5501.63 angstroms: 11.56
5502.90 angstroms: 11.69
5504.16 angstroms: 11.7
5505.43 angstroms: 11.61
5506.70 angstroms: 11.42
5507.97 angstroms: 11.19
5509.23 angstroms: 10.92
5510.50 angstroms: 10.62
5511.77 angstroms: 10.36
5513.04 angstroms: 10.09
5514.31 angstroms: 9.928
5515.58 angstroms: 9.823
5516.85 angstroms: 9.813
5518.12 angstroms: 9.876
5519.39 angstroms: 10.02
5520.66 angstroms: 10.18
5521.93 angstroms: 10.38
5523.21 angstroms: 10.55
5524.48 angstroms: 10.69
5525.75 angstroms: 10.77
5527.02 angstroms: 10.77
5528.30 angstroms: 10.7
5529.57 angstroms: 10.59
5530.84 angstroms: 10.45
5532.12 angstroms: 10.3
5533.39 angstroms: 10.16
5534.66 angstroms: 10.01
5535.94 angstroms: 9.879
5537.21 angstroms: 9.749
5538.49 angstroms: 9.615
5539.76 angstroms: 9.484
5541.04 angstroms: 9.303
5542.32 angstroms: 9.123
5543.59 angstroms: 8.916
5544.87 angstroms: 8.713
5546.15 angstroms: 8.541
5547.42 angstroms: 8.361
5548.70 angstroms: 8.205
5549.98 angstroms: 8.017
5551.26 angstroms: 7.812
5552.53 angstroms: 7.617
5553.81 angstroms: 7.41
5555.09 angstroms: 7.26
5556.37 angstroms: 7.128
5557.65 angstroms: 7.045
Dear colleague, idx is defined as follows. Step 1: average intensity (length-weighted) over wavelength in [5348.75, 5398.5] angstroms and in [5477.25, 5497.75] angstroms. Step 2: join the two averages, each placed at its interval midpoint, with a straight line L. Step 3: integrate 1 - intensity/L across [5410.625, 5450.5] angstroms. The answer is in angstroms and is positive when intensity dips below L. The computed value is -2.6 angstroms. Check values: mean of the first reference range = 9.65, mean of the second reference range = 10.8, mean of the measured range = 10.9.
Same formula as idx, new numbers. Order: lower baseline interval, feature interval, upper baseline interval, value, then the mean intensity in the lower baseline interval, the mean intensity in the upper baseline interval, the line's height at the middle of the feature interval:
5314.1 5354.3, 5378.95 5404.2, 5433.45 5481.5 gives 2.6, 10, 11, 10.5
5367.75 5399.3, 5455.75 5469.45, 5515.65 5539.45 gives -0.7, 9.53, 10.2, 9.92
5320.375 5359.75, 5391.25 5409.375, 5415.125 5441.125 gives 1.2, 9.89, 10.8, 10.5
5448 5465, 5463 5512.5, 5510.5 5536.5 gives -2.2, 10.6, 10.3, 10.4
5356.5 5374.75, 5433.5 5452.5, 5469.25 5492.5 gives -1.0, 10.2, 11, 10.7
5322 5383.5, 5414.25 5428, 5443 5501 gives -0.3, 9.91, 10.8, 10.4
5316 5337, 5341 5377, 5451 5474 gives 1.7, 10.4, 10.5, 10.4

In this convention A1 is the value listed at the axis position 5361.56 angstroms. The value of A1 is 10.29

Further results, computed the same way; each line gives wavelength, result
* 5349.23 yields 9.457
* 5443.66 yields 11.97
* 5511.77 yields 10.36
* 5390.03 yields 9.016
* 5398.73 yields 10.02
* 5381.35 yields 9.099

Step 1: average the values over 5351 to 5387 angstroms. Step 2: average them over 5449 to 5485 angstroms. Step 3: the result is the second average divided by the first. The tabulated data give 1.1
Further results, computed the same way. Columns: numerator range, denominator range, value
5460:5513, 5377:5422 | 1.12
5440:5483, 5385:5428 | 1.10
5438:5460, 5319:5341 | 1.09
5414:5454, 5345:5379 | 1.11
